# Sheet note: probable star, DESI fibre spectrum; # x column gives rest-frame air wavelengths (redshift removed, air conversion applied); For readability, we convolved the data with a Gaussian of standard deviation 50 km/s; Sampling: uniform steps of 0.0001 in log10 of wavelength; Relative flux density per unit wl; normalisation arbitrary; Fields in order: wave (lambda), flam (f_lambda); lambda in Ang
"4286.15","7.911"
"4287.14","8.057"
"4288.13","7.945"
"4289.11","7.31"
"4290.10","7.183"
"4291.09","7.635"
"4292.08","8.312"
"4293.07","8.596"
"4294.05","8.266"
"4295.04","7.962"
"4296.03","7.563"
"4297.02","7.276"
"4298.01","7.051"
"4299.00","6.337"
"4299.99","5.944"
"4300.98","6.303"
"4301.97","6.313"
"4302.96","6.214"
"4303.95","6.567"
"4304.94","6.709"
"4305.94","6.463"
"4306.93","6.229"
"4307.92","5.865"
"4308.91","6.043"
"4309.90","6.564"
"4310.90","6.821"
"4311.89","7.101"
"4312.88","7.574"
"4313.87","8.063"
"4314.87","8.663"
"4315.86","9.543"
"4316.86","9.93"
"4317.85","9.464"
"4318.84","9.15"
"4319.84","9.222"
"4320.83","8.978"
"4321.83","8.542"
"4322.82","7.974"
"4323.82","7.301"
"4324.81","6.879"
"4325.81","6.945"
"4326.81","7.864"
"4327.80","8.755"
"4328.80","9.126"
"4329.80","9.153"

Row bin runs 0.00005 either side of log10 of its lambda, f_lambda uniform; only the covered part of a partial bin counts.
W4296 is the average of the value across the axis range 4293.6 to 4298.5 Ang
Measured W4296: 7.61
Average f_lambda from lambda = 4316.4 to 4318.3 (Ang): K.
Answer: 9.72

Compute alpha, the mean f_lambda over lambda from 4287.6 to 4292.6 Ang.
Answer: 7.68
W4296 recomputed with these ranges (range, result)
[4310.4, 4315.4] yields 7.66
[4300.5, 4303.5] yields 6.29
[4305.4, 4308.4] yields 6.18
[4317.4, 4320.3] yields 9.27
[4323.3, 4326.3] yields 7.04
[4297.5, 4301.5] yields 6.41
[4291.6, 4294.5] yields 8.41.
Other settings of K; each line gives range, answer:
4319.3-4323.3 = 8.69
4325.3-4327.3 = 7.37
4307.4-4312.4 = 6.49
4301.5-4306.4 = 6.45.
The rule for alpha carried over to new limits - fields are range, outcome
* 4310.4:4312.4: 6.97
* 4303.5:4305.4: 6.64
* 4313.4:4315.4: 8.38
